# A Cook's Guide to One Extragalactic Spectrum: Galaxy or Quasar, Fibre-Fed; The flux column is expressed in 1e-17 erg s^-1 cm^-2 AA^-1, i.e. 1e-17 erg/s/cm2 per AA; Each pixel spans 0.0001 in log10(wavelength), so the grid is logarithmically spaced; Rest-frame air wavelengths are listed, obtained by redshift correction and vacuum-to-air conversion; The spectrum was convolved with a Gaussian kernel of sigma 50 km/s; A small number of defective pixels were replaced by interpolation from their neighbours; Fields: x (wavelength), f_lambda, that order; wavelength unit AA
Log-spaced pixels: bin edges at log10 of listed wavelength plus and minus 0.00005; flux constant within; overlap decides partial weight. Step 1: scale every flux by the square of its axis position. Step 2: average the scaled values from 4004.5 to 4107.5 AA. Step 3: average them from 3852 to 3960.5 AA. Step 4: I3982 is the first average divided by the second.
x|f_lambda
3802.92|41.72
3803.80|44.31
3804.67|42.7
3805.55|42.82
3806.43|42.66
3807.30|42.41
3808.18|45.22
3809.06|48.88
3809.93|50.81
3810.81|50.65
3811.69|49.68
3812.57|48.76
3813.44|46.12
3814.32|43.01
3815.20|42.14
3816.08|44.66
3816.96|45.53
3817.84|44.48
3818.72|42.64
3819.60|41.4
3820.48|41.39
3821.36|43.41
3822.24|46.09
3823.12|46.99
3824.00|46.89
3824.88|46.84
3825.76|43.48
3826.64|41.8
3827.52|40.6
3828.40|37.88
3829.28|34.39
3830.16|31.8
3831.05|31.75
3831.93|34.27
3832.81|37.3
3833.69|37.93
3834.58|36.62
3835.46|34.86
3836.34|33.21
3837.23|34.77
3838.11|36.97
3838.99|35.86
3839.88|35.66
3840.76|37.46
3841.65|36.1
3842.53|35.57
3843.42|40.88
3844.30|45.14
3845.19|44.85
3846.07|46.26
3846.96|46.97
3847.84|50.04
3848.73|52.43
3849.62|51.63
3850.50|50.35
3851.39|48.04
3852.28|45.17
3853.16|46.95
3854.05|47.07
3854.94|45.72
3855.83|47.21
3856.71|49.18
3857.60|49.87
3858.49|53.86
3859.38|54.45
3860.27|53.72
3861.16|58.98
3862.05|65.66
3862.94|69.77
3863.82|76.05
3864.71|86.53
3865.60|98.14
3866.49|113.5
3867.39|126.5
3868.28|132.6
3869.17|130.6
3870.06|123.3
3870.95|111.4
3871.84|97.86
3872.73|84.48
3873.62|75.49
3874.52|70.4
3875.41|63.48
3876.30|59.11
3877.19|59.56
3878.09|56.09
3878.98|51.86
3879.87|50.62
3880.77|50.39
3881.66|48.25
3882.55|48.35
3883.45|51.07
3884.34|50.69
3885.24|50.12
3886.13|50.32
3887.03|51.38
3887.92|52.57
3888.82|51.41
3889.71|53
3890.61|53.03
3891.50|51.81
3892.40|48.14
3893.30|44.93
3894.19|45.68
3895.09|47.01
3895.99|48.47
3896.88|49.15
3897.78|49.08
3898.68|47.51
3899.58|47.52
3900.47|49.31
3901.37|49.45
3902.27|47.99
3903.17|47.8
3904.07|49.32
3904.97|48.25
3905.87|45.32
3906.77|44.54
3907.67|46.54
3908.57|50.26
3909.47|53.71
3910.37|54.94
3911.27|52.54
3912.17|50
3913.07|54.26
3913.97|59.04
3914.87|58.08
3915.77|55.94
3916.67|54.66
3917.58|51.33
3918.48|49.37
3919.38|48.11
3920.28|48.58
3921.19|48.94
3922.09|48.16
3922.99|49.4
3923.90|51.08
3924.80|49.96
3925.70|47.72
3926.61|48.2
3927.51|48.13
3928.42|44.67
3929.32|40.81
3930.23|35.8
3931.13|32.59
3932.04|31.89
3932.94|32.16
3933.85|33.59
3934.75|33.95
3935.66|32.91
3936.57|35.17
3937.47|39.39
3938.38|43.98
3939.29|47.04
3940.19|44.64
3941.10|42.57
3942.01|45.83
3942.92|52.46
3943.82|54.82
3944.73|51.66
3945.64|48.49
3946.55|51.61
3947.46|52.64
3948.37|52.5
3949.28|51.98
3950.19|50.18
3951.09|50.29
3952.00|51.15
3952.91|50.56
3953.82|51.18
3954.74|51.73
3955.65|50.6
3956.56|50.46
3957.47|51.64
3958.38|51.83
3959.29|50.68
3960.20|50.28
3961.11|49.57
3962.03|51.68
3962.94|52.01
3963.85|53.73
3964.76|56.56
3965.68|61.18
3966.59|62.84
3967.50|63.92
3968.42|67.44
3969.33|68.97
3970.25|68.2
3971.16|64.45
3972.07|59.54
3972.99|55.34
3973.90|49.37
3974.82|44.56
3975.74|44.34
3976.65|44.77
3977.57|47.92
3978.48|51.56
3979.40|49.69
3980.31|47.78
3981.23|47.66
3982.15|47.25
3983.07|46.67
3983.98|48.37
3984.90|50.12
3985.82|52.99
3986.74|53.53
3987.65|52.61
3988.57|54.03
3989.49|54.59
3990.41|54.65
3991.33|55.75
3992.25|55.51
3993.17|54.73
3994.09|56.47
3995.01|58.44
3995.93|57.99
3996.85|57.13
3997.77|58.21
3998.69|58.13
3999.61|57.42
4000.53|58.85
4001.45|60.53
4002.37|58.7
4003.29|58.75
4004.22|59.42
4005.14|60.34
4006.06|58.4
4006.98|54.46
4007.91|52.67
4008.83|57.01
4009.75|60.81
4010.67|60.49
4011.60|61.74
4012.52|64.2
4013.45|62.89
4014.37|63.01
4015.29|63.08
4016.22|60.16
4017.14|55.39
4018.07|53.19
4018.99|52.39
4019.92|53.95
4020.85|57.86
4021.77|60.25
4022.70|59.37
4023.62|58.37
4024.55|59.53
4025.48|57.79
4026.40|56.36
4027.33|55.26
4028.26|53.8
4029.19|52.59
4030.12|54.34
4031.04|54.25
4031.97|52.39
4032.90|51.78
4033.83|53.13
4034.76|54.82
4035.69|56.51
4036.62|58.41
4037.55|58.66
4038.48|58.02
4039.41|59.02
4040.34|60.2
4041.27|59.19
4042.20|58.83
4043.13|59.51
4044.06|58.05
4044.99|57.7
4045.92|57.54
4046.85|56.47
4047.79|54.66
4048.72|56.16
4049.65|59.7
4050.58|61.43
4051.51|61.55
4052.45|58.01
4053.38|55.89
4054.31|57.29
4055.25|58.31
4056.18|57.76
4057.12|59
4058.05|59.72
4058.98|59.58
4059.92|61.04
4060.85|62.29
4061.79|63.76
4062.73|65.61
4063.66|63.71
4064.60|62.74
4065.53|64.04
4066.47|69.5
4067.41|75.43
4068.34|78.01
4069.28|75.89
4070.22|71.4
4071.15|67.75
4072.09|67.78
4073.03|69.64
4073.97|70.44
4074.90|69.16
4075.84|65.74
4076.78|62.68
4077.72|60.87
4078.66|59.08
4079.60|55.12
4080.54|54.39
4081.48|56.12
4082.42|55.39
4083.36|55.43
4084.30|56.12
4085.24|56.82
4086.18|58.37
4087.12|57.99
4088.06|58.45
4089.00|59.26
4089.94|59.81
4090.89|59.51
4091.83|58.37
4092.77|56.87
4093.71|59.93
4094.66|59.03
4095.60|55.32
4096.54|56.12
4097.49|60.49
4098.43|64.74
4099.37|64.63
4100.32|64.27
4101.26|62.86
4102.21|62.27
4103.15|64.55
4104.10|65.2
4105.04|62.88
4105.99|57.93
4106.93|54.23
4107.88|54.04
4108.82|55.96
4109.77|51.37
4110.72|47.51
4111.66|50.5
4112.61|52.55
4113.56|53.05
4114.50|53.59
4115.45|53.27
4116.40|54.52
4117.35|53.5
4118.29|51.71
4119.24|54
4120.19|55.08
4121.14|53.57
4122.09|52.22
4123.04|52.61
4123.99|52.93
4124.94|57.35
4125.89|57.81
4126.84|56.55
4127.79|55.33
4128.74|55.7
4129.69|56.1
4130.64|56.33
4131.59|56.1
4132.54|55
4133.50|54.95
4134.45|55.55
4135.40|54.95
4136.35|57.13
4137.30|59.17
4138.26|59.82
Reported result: 1.18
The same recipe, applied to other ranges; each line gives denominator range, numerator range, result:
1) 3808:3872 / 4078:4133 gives 1.21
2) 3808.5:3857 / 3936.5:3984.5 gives 1.29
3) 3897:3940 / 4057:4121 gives 1.41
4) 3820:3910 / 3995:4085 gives 1.21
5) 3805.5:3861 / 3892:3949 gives 1.13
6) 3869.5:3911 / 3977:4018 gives 1.05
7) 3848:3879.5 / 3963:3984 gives 0.81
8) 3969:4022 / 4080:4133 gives 1.07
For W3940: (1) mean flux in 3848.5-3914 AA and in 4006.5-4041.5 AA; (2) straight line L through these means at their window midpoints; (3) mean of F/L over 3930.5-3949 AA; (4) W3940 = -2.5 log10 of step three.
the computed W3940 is 0.34 mag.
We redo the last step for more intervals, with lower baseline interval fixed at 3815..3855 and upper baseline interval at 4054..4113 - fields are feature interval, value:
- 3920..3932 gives 0.08 mag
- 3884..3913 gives -0.06 mag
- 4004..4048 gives -0.02 mag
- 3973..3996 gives 0.04 mag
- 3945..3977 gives -0.05 mag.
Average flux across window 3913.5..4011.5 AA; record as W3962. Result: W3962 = 51.5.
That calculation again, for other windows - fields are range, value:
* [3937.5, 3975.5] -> 53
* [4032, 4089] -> 60.7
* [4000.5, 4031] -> 58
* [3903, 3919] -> 51.5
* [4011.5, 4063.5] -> 58.1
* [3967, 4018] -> 56.2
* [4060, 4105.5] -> 62.6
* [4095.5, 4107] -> 61.6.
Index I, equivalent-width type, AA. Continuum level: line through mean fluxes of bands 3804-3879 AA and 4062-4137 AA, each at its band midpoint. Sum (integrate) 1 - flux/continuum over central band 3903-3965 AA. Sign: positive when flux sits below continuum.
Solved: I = 8.7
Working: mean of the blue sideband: 54.1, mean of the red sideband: 59.1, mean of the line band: 48.1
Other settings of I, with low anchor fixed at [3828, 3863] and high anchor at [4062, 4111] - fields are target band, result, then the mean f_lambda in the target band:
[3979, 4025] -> -0.7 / 56.3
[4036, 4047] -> 0.0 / 58.5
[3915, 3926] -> -0.3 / 50.5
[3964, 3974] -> -1.7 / 61.8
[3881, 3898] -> -0.9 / 49.7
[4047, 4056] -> 0.2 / 58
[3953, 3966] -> 0.0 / 52.2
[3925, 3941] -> 3.3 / 39.8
